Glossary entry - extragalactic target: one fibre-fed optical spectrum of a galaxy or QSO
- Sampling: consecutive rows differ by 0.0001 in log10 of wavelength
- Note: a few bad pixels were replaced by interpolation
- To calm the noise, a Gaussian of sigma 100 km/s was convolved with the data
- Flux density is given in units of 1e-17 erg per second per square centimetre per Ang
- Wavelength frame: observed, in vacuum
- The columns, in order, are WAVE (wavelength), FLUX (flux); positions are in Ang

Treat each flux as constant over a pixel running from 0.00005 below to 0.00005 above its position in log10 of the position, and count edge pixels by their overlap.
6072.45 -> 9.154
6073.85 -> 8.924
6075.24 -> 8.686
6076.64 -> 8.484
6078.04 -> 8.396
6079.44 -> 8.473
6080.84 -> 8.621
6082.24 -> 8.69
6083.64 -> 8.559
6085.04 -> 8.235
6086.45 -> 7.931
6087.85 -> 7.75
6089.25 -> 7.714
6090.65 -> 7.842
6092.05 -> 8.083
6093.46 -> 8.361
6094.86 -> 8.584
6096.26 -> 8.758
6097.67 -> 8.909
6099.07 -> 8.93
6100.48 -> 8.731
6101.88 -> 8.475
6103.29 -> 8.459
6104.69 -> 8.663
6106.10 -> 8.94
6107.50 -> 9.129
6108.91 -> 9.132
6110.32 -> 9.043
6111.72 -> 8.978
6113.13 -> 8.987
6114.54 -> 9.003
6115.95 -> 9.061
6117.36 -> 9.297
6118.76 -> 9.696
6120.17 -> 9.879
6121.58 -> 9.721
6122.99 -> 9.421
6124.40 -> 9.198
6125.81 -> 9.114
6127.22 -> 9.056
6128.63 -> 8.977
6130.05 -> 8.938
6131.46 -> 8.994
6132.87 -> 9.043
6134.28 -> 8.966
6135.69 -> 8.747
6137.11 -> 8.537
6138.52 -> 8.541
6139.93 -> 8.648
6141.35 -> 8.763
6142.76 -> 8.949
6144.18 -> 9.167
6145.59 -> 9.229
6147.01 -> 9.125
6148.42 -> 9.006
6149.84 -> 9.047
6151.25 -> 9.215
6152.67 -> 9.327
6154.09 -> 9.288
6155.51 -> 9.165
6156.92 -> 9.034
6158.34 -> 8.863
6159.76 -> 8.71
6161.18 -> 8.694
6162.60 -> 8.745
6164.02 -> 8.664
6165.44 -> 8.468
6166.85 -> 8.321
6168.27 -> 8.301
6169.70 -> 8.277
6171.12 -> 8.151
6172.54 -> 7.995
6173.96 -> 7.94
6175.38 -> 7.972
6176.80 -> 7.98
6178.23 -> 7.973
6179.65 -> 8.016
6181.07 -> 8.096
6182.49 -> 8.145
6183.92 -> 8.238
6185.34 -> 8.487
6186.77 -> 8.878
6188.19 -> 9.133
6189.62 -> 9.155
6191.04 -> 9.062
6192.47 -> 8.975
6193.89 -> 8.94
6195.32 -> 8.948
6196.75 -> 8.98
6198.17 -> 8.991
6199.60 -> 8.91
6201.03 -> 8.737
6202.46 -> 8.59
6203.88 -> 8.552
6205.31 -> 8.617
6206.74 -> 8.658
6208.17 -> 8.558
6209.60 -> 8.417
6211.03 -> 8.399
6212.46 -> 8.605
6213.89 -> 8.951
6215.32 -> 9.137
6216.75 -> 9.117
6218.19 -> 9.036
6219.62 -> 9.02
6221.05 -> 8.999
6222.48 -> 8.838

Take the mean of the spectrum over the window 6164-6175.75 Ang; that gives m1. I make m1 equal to 8.22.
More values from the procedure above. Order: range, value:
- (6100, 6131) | 9.09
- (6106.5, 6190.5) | 8.82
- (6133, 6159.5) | 8.98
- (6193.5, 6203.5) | 8.86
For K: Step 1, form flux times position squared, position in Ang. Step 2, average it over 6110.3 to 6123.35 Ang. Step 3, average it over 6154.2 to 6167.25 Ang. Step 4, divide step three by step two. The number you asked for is 1.0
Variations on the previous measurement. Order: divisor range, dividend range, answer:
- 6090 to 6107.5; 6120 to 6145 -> 1.06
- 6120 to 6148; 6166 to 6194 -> 0.94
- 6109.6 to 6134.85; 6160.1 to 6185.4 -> 0.91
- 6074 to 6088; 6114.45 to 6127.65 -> 1.13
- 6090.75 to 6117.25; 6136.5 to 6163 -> 1.04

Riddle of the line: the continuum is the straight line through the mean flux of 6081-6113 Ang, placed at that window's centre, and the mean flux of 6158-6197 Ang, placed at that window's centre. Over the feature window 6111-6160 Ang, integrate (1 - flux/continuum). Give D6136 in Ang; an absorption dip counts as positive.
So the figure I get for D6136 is -3.2 Ang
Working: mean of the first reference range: 8.55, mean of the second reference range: 8.49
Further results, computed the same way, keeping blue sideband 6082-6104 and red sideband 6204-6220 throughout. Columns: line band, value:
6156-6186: 1.0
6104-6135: -2.5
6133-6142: -0.2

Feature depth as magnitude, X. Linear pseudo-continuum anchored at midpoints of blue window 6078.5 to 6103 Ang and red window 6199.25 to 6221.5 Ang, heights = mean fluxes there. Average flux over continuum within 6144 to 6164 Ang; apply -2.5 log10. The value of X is -0.05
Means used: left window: 8.39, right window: 8.76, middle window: 9.03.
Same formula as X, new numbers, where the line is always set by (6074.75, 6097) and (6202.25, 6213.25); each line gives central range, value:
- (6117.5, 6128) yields -0.13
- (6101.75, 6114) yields -0.07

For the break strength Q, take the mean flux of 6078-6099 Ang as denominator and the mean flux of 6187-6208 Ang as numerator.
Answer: 1.06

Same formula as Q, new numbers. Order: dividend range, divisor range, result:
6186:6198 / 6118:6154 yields 0.99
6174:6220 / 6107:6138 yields 0.95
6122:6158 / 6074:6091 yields 1.09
